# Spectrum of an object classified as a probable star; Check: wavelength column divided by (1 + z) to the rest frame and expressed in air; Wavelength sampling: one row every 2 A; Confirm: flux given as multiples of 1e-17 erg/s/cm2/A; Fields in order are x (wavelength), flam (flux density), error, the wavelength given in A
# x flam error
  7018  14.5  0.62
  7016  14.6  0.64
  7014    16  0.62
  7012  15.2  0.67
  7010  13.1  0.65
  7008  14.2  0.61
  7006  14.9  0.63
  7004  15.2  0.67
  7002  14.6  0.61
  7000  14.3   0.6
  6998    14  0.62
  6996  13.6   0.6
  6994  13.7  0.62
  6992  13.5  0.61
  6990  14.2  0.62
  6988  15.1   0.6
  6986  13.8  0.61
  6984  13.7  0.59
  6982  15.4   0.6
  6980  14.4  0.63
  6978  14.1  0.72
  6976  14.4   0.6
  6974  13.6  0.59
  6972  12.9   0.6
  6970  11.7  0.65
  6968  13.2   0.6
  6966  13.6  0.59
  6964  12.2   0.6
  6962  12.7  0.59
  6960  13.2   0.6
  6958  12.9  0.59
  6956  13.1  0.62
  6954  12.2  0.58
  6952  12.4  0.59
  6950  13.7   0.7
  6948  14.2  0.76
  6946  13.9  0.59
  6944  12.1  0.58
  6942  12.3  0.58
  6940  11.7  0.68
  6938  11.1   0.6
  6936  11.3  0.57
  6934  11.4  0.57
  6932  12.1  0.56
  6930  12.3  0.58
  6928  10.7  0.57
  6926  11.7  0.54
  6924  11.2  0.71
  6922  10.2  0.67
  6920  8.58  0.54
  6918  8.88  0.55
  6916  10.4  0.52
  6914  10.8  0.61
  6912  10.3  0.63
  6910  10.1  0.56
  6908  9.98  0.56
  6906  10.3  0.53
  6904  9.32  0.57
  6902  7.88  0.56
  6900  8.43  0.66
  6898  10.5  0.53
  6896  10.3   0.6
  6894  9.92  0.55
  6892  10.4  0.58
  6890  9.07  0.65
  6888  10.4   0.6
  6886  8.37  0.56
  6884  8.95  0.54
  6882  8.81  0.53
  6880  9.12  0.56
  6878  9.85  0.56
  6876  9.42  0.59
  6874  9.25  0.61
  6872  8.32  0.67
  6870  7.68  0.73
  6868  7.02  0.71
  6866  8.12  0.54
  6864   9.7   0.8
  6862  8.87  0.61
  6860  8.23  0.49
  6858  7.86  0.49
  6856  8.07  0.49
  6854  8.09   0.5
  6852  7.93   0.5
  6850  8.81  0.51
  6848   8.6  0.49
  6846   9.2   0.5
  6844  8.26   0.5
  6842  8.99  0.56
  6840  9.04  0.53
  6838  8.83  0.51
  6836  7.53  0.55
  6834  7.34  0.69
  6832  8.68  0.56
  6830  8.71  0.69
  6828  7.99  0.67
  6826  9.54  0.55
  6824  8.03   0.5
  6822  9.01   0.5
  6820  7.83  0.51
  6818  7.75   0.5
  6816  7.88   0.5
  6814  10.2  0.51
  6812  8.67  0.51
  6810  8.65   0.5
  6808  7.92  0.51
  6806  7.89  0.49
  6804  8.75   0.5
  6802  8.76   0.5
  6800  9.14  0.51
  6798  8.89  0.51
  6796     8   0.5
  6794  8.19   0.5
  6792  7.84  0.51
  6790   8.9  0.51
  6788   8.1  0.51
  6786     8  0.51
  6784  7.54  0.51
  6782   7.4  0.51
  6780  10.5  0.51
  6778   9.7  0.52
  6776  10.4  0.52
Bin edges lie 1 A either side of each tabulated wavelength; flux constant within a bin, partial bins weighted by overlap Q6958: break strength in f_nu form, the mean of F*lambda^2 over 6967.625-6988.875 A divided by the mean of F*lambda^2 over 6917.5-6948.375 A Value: 1.22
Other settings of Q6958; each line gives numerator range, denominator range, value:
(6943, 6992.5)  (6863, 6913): 1.49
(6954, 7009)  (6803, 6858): 1.70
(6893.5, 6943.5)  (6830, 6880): 1.26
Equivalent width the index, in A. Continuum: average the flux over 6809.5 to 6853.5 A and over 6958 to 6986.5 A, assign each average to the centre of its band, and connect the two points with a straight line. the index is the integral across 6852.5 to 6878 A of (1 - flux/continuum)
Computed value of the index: 3.3 A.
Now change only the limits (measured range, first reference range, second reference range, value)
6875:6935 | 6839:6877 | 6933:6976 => 3.1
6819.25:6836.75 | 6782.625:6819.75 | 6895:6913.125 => 0.8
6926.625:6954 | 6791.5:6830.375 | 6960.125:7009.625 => 0.5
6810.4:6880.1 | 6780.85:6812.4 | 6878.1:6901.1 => 3.1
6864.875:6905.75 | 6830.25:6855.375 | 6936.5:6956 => 4.3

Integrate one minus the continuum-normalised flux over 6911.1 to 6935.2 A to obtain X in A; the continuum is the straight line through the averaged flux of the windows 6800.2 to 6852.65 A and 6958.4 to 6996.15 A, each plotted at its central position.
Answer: 2.2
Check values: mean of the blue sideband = 8.51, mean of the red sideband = 13.6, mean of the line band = 10.7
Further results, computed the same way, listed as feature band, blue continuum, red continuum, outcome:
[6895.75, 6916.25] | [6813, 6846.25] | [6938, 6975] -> 2.4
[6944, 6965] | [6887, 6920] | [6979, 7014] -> -1.3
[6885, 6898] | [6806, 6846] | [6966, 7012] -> 1.1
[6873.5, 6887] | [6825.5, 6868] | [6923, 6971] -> 0.9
